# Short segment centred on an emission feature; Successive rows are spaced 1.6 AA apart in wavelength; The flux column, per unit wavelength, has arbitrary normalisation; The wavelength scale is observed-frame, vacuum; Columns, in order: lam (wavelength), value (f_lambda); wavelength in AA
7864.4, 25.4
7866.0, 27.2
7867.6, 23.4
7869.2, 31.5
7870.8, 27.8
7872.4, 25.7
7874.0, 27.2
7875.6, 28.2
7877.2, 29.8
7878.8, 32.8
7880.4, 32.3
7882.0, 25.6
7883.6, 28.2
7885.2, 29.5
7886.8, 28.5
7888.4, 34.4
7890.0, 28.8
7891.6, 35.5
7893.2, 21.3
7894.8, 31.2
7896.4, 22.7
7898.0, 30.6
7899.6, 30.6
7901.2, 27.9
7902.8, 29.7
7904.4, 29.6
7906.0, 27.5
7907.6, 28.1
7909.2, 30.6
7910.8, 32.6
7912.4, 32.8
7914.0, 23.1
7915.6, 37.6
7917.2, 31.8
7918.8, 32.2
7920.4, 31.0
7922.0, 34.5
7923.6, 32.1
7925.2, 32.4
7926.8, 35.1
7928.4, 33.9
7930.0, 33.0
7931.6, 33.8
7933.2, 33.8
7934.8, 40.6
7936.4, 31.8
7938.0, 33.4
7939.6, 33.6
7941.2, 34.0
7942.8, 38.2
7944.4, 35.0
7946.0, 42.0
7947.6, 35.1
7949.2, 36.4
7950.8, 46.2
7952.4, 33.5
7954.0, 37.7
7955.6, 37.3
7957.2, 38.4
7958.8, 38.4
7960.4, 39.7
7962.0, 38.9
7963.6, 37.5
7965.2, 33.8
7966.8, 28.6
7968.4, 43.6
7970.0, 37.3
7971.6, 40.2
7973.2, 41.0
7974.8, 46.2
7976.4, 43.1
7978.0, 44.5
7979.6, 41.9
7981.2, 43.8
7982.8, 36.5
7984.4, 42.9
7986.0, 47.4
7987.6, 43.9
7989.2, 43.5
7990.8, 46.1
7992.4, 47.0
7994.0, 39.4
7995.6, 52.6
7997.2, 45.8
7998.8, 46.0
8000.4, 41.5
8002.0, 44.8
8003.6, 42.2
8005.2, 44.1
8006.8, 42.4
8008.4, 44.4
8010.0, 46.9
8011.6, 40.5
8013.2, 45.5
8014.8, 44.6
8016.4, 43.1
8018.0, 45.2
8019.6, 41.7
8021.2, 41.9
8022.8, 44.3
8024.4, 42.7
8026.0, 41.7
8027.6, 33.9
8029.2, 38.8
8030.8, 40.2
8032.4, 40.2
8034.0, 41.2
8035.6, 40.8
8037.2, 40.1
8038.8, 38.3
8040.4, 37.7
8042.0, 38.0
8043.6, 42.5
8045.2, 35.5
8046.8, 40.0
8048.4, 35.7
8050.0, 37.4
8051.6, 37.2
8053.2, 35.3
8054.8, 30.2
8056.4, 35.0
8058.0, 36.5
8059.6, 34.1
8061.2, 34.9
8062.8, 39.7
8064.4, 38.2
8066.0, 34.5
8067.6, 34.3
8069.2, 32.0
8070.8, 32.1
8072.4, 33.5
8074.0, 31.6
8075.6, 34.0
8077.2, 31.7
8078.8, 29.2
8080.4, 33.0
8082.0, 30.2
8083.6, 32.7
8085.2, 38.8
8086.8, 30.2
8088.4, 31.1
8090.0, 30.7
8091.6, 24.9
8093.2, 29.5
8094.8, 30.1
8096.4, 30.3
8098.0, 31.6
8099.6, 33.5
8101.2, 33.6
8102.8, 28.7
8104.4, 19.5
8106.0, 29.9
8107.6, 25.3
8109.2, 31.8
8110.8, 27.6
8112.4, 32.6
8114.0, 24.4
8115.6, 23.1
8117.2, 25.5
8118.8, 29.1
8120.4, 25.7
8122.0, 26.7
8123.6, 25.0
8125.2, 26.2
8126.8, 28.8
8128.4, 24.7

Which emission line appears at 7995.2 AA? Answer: Mg II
